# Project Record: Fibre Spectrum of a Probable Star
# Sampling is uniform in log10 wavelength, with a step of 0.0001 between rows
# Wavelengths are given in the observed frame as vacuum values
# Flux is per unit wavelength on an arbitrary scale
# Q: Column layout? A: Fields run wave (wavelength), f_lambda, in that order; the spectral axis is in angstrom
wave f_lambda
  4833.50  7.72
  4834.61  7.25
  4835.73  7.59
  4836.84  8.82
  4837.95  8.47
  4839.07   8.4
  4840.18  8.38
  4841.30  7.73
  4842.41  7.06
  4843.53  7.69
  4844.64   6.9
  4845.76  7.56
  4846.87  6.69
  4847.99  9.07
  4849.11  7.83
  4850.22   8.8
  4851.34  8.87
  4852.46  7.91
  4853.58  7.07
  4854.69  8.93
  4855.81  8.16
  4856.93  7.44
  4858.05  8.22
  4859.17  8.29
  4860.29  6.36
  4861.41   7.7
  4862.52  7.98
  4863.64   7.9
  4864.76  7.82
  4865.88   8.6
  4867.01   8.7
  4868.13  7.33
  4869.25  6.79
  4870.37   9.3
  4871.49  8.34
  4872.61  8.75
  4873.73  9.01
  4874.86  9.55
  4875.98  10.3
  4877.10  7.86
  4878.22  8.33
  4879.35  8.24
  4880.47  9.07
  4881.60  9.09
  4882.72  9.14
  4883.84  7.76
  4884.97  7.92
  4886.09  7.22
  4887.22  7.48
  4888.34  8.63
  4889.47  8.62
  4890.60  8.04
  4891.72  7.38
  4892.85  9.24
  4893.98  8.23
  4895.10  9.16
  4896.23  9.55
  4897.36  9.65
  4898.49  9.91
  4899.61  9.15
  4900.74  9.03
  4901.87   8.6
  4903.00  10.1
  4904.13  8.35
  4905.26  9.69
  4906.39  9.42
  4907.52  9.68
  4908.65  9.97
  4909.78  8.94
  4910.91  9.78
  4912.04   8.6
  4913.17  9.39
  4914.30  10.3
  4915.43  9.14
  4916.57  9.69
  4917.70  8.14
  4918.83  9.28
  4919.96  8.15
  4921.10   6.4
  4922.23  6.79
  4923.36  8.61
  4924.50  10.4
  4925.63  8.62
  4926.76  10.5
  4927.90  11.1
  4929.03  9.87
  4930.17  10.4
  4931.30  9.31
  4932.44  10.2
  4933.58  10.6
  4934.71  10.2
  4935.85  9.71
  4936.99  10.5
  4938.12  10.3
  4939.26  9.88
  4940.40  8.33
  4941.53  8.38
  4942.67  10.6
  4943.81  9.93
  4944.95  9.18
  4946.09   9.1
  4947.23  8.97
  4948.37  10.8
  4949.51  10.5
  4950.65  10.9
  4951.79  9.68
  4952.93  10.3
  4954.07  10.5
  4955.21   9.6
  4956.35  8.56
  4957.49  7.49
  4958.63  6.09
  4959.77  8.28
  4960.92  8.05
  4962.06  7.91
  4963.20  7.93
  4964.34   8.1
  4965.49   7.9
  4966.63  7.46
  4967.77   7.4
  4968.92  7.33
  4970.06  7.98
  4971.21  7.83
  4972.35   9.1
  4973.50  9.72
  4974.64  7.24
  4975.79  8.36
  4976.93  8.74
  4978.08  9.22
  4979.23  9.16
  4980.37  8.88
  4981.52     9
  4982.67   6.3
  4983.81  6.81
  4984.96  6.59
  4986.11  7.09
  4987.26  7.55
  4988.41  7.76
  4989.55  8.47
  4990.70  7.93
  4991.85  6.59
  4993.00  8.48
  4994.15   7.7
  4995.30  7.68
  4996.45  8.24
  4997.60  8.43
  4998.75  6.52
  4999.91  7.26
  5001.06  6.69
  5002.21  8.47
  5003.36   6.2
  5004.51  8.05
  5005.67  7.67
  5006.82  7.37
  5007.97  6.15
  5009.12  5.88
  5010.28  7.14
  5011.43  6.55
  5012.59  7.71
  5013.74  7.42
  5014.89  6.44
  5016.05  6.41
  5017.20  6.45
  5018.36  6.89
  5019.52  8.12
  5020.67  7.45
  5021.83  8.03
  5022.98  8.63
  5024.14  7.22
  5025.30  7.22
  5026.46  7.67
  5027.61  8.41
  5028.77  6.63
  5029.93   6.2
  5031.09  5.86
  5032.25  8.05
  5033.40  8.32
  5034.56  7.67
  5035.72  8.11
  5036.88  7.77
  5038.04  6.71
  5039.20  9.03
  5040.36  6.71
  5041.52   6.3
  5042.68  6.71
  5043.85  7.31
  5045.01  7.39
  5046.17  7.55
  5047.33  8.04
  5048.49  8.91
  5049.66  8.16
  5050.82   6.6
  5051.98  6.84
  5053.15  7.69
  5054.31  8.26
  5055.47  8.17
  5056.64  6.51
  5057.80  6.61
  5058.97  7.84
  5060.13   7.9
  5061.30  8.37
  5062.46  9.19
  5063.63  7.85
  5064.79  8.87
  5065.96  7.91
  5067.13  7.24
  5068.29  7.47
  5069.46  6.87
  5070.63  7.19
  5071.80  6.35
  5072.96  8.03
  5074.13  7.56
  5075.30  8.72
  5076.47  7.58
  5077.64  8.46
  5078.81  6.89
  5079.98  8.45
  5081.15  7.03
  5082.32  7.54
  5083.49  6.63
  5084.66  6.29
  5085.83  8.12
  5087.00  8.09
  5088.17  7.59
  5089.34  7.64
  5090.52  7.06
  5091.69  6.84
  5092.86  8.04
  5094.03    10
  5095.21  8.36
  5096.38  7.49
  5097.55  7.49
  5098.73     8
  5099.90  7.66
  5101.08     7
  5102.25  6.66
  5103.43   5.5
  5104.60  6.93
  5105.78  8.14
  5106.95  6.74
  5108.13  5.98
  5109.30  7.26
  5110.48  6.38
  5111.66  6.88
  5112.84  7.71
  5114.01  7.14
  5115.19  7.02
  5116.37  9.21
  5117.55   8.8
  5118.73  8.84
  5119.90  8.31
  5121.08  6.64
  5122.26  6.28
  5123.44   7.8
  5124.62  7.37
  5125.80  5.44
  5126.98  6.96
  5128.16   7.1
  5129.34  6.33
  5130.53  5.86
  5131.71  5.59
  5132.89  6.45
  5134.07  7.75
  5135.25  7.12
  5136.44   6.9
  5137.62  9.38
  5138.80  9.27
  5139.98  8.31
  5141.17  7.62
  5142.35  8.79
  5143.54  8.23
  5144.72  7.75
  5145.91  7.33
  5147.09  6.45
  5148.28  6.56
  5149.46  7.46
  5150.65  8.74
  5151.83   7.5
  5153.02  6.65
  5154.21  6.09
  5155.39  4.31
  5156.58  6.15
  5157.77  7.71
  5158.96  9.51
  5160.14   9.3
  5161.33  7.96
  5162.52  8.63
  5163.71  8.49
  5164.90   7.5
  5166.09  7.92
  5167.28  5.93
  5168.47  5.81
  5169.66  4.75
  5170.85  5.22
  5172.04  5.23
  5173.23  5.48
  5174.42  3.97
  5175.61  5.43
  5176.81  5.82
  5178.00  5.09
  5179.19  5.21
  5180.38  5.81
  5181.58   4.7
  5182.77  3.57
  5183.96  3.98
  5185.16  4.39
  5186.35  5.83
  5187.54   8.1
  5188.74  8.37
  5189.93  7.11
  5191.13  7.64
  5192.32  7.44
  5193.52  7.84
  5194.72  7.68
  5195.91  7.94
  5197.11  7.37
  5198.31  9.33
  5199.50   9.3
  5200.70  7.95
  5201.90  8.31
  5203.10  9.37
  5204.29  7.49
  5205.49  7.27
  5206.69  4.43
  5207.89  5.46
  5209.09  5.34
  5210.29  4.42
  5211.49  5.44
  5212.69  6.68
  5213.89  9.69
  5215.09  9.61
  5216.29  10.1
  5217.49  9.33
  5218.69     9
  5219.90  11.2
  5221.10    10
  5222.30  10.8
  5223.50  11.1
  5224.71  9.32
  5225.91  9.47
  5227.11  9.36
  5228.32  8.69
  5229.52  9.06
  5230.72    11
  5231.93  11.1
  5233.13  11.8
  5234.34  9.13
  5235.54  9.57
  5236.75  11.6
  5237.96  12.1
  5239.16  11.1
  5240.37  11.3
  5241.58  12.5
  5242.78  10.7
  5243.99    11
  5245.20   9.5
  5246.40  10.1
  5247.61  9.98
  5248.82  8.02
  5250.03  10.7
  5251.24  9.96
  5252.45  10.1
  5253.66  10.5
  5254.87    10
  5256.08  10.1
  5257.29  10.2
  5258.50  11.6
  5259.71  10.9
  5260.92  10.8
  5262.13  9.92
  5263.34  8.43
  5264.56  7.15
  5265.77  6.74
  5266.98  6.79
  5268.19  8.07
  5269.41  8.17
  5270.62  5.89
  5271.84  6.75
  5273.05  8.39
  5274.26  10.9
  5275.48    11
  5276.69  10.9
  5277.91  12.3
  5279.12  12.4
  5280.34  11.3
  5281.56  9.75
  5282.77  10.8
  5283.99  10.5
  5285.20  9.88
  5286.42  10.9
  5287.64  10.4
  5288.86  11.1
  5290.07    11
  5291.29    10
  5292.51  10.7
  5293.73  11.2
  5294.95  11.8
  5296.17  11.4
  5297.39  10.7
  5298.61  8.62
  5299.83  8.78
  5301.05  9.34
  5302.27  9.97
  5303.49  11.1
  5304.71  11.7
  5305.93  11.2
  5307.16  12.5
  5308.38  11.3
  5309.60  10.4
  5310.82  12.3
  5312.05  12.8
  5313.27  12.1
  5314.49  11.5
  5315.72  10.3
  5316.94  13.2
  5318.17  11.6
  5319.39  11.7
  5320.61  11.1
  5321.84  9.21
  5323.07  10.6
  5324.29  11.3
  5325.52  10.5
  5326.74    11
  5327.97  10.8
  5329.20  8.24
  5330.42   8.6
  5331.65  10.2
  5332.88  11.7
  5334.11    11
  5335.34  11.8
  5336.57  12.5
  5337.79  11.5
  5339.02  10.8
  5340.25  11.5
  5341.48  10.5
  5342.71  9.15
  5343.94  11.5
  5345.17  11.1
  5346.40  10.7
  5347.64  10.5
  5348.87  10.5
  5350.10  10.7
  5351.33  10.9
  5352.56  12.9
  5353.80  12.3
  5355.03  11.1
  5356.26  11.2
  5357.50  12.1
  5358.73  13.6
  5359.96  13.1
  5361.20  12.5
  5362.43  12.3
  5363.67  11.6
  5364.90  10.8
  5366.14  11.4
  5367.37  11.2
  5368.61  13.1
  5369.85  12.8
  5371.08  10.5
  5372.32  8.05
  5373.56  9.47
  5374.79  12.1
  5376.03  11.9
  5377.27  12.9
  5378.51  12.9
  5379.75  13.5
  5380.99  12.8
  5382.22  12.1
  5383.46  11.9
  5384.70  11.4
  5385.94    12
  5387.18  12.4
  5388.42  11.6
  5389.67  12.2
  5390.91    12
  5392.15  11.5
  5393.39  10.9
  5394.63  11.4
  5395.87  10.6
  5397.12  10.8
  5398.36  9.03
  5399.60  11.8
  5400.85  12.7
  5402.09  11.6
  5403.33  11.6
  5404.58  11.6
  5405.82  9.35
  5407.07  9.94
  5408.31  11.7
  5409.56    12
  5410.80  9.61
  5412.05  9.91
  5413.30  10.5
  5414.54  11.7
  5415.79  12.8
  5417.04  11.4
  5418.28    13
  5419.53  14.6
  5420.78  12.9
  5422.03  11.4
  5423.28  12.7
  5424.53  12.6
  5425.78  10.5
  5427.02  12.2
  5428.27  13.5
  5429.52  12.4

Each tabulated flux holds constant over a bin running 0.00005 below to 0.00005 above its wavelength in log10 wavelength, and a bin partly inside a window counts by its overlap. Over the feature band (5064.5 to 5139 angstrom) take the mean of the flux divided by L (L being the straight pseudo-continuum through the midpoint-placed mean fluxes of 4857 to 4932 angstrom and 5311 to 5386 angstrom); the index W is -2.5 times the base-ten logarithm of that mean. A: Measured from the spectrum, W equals 0.32 mag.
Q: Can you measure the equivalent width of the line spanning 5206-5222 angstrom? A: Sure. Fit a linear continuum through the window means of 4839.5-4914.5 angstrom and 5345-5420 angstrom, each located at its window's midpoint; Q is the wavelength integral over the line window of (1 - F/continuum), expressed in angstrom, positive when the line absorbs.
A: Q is 4.2 angstrom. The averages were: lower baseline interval 8.48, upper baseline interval 11.6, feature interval 7.8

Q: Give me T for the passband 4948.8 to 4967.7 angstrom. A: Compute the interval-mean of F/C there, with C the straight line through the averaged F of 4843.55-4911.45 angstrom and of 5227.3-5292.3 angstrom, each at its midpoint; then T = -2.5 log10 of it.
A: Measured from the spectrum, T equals 0.02 mag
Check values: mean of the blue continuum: 8.49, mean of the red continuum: 10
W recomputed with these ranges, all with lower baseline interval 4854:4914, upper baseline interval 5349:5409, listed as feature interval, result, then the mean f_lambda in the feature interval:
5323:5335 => 0.089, 10.4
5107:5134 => 0.382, 7.07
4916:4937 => -0.057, 9.36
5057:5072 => 0.255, 7.68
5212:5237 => 0.088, 9.85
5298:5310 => 0.067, 10.5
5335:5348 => 0.033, 11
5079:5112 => 0.324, 7.35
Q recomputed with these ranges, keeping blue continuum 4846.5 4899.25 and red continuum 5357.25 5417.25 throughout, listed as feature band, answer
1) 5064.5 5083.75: 4.1 angstrom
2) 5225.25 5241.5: 0.2 angstrom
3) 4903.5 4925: -0.9 angstrom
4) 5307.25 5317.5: -0.6 angstrom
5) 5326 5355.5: 1.0 angstrom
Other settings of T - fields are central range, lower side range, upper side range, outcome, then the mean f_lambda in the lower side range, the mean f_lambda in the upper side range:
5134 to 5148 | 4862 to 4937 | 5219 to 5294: 0.23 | 8.94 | 10.1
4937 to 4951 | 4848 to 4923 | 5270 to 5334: -0.10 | 8.57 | 10.6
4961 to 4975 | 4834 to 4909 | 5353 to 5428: 0.13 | 8.39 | 11.7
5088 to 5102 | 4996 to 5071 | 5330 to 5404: 0.06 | 7.44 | 11.5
